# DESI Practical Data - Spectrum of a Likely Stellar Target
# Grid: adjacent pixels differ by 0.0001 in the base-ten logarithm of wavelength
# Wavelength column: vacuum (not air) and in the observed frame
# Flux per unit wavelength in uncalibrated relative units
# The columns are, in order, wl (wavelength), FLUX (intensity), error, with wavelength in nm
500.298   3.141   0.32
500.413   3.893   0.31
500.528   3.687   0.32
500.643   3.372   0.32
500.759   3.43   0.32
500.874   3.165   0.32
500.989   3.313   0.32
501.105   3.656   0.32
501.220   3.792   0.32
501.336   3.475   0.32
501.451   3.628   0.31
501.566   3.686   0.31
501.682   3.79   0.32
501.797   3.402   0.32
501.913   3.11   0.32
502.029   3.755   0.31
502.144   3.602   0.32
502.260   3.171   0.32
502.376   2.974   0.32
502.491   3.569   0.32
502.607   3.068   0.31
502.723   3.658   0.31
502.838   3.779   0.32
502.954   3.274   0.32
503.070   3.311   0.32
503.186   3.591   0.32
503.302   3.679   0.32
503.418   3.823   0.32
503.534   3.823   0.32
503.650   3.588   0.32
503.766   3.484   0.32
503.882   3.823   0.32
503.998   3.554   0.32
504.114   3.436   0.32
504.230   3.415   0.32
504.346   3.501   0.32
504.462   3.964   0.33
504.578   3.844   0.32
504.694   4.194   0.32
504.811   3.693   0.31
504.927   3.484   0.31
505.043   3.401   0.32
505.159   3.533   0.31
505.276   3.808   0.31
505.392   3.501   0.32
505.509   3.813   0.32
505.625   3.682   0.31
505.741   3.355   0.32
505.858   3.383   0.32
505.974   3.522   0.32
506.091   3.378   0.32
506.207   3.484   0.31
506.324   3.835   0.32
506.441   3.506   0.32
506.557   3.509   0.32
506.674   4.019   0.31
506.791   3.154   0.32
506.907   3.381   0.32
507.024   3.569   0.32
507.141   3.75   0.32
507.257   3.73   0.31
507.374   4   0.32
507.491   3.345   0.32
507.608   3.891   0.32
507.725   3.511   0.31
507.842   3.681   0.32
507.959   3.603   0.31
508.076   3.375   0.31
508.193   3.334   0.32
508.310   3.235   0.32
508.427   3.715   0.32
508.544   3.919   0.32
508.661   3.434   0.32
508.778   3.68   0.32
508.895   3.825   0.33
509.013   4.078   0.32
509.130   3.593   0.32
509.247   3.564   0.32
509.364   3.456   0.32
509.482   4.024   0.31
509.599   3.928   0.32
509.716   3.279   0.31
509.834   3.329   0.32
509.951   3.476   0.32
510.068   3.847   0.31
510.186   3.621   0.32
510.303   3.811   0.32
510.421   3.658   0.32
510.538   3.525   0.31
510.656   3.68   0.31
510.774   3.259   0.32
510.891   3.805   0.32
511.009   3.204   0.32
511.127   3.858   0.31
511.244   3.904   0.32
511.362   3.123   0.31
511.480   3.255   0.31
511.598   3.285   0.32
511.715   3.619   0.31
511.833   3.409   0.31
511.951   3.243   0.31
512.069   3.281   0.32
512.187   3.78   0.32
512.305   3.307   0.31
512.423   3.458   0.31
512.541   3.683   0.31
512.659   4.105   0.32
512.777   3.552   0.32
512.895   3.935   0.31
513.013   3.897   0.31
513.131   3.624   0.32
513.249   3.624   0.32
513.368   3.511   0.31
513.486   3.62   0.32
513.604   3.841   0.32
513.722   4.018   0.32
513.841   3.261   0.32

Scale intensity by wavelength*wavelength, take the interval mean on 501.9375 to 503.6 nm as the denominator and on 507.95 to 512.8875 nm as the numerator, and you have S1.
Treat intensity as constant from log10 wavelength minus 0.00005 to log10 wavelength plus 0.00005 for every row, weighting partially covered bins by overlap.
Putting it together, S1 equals 1.1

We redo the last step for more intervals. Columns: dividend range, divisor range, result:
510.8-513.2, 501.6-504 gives 1.05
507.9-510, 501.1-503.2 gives 1.06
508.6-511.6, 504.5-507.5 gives 1.01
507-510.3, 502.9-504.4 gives 1.04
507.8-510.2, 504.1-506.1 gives 1.02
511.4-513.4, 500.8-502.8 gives 1.07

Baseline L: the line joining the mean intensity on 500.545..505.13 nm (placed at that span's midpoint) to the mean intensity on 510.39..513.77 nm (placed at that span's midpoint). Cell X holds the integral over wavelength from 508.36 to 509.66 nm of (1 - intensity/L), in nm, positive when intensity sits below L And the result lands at -0.06 nm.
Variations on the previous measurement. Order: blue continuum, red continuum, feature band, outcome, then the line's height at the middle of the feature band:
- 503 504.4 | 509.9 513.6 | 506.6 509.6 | -0.05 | 3.58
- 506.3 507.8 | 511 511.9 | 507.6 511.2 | -0.08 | 3.54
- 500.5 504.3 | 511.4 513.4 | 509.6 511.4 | -0.01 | 3.55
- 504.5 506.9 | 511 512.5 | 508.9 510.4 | -0.07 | 3.5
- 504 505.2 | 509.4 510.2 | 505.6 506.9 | 0.04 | 3.64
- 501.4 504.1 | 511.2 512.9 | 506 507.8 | -0.04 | 3.52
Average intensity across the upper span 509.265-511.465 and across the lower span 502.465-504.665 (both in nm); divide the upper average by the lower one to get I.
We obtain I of 1.0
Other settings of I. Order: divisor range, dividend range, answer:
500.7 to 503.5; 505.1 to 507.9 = 1.03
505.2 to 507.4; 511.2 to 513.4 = 0.99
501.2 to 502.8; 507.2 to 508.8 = 1.04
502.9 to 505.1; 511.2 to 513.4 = 0.98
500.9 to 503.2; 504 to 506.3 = 1.04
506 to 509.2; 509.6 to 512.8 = 0.98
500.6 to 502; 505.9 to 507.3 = 1.02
